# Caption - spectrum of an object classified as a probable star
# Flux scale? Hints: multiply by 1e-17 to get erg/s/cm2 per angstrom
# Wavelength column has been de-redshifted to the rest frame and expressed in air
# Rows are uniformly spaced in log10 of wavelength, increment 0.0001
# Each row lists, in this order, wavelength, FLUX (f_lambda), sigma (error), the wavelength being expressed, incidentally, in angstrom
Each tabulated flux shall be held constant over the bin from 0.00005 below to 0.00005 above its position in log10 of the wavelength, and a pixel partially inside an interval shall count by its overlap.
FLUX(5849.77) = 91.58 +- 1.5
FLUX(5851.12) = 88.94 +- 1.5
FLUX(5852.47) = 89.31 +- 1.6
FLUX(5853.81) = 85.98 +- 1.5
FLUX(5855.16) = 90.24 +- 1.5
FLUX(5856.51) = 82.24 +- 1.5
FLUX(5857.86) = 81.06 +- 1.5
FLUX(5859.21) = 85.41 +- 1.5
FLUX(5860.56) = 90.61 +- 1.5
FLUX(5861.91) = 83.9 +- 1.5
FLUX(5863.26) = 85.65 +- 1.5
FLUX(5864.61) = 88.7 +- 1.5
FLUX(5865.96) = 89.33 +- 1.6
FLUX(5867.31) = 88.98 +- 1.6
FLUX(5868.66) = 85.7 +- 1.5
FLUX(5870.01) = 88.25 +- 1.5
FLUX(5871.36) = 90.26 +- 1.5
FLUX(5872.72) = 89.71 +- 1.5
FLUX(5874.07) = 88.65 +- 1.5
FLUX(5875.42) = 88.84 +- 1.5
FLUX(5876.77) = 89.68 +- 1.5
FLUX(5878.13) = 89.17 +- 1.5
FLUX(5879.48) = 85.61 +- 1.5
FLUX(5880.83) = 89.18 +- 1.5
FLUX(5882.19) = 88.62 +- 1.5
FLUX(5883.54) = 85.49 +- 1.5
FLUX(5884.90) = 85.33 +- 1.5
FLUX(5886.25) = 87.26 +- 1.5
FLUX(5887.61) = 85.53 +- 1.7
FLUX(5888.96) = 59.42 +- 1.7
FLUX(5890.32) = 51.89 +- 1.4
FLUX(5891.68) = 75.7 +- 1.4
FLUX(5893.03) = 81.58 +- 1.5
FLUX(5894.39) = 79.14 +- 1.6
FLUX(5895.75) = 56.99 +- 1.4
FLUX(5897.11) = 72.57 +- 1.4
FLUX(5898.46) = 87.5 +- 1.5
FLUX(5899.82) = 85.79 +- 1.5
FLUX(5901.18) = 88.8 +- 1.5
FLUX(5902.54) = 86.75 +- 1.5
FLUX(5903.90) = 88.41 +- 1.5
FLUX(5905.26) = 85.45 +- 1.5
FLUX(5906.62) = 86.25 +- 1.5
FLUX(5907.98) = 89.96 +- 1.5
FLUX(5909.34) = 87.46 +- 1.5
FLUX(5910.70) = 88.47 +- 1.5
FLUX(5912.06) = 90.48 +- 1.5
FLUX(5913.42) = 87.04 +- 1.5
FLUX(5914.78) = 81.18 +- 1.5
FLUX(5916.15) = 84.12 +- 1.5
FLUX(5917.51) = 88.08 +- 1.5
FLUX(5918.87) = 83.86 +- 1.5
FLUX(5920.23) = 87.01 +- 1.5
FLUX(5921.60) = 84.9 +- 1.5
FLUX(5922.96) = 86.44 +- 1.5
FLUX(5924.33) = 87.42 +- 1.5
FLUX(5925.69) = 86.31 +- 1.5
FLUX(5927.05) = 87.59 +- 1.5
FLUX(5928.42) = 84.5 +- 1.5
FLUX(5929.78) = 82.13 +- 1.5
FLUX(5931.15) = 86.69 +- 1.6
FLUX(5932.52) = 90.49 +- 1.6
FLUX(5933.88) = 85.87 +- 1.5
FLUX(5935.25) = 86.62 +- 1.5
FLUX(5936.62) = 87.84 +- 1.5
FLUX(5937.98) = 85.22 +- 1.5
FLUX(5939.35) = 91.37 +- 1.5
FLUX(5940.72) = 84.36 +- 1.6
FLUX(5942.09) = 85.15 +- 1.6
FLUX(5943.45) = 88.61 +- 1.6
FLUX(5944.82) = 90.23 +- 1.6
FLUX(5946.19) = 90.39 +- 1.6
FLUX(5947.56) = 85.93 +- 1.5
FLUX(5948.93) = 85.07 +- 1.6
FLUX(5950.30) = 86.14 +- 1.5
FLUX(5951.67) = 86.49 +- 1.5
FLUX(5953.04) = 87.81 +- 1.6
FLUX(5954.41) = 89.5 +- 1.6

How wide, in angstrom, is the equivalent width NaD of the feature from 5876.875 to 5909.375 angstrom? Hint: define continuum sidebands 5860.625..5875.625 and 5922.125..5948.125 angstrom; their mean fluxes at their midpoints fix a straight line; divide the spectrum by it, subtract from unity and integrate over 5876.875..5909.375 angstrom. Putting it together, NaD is 2.2 angstrom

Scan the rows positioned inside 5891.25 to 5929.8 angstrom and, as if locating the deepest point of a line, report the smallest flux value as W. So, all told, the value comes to 56.99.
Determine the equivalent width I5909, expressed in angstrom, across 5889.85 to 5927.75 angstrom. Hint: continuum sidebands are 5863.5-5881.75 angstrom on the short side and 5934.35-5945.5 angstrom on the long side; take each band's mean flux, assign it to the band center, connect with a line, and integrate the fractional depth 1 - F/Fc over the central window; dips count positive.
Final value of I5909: 2.0 angstrom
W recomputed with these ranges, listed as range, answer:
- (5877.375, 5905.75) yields 51.89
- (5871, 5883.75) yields 85.49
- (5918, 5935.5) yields 82.13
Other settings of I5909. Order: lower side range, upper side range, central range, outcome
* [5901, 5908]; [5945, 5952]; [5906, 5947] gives 0.1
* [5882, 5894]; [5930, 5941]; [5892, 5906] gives -0.3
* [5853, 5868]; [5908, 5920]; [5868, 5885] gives -0.3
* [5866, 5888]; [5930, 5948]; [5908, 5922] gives 0.2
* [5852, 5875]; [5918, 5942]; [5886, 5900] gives 2.1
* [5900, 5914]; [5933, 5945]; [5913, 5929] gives 0.3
